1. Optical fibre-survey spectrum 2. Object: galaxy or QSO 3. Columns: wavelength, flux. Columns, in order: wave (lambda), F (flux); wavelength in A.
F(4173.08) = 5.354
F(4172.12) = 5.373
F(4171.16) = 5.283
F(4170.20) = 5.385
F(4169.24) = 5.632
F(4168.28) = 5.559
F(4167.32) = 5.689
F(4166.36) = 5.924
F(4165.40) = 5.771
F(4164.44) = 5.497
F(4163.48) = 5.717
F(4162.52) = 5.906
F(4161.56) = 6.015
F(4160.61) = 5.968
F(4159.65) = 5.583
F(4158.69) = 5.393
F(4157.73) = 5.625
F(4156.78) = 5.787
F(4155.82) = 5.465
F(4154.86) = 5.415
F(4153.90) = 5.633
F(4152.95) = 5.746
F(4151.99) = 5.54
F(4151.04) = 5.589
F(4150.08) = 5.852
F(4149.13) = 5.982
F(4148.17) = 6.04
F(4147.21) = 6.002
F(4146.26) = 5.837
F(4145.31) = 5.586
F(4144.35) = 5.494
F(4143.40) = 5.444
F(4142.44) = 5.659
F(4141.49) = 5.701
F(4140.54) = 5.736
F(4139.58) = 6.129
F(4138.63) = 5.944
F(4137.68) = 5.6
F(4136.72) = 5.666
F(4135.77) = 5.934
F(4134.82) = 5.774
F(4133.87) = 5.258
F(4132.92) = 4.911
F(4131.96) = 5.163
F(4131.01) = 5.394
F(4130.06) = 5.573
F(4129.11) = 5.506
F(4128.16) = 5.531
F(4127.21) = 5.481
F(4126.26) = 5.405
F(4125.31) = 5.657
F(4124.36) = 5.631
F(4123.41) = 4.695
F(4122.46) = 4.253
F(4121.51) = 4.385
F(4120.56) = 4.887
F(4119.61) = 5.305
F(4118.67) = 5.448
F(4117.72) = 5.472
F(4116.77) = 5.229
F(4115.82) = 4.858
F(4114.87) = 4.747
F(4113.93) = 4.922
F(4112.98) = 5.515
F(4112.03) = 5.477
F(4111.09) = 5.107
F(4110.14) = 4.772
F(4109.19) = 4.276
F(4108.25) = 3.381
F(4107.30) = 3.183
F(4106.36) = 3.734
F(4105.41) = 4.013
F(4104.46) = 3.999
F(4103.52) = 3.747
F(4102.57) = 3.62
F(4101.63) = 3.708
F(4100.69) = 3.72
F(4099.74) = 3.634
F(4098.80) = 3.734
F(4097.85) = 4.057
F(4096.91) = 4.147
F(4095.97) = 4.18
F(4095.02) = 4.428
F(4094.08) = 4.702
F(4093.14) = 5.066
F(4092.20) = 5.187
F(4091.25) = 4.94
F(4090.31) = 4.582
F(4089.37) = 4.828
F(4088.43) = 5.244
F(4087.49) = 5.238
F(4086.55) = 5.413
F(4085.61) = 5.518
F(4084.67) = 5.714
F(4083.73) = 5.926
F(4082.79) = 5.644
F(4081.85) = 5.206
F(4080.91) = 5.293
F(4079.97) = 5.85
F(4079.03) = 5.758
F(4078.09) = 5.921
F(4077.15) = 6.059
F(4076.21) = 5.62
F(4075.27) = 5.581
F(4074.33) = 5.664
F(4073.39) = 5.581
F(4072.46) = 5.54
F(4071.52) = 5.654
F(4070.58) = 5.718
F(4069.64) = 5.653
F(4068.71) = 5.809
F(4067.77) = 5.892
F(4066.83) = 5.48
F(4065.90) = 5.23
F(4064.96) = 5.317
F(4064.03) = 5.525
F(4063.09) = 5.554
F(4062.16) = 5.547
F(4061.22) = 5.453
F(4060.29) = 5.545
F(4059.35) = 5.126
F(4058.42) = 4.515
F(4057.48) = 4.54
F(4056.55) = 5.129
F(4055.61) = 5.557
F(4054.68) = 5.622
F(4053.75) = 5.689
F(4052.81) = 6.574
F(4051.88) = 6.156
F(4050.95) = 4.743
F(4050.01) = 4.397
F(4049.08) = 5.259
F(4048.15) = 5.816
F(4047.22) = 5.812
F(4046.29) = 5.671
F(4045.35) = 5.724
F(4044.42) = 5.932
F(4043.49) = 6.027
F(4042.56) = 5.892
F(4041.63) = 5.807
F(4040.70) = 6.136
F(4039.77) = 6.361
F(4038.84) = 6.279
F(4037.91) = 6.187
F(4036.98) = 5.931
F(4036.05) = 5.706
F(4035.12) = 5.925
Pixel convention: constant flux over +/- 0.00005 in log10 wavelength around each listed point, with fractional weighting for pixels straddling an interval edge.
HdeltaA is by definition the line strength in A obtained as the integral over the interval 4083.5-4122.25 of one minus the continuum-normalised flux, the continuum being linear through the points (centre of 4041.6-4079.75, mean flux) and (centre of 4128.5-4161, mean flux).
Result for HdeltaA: 6.77 A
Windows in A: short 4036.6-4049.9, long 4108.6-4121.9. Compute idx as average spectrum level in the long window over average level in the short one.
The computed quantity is 0.9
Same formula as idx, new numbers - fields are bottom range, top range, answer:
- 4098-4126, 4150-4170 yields 1.25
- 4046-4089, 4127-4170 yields 1.03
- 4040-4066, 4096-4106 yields 0.70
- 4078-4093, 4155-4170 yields 1.06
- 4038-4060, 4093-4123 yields 0.79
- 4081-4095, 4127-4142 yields 1.07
